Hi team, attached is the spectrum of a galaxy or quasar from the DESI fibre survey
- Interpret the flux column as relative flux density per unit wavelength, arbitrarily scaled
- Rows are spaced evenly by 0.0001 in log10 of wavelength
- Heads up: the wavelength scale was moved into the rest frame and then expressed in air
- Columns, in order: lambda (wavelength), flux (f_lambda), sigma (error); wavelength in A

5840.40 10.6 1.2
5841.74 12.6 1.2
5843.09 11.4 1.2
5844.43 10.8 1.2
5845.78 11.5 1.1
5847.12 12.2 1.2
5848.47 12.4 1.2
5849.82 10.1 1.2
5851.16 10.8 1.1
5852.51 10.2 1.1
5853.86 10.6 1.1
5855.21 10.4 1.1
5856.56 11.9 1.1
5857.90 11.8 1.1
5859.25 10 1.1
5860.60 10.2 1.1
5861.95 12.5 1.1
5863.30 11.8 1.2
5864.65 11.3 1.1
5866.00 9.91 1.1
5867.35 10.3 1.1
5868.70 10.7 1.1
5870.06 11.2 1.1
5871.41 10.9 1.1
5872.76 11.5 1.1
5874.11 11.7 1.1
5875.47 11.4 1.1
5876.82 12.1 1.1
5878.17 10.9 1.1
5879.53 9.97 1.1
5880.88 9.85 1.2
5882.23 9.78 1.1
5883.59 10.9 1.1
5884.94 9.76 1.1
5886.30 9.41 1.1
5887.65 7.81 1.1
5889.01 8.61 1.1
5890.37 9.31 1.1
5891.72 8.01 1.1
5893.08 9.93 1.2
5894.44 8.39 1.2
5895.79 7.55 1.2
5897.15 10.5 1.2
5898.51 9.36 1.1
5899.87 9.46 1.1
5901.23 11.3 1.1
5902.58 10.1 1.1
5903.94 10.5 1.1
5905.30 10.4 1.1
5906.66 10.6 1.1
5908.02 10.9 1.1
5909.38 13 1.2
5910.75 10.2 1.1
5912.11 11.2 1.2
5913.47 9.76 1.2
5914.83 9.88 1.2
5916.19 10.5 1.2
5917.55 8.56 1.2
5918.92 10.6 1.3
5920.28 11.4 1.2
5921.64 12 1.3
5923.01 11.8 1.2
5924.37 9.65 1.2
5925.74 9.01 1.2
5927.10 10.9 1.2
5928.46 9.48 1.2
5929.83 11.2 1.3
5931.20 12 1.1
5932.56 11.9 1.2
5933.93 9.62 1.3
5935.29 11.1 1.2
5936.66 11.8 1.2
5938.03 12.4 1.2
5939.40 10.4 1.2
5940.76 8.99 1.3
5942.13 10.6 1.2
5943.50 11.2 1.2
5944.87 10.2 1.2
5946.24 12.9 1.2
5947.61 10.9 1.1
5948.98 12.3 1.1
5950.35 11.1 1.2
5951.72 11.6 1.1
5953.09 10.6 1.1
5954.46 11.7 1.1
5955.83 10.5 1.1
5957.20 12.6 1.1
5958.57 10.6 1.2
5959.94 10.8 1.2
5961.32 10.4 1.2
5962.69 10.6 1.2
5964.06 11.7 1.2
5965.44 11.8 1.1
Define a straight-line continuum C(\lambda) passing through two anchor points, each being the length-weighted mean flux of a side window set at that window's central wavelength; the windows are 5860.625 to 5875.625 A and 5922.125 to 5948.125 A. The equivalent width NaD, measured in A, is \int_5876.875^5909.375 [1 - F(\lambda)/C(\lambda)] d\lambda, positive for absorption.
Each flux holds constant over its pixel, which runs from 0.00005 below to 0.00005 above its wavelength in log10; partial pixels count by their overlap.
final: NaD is 3.6 A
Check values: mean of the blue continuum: 11.1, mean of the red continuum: 10.9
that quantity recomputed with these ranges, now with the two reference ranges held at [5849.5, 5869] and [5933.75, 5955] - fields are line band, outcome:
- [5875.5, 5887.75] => 0.78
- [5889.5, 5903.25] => 1.99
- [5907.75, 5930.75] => 0.92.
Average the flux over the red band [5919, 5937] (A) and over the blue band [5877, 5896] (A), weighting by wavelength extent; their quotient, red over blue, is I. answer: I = 1.16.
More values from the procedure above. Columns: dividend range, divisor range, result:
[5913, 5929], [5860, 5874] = 0.93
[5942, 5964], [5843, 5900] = 1.07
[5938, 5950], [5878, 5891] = 1.15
